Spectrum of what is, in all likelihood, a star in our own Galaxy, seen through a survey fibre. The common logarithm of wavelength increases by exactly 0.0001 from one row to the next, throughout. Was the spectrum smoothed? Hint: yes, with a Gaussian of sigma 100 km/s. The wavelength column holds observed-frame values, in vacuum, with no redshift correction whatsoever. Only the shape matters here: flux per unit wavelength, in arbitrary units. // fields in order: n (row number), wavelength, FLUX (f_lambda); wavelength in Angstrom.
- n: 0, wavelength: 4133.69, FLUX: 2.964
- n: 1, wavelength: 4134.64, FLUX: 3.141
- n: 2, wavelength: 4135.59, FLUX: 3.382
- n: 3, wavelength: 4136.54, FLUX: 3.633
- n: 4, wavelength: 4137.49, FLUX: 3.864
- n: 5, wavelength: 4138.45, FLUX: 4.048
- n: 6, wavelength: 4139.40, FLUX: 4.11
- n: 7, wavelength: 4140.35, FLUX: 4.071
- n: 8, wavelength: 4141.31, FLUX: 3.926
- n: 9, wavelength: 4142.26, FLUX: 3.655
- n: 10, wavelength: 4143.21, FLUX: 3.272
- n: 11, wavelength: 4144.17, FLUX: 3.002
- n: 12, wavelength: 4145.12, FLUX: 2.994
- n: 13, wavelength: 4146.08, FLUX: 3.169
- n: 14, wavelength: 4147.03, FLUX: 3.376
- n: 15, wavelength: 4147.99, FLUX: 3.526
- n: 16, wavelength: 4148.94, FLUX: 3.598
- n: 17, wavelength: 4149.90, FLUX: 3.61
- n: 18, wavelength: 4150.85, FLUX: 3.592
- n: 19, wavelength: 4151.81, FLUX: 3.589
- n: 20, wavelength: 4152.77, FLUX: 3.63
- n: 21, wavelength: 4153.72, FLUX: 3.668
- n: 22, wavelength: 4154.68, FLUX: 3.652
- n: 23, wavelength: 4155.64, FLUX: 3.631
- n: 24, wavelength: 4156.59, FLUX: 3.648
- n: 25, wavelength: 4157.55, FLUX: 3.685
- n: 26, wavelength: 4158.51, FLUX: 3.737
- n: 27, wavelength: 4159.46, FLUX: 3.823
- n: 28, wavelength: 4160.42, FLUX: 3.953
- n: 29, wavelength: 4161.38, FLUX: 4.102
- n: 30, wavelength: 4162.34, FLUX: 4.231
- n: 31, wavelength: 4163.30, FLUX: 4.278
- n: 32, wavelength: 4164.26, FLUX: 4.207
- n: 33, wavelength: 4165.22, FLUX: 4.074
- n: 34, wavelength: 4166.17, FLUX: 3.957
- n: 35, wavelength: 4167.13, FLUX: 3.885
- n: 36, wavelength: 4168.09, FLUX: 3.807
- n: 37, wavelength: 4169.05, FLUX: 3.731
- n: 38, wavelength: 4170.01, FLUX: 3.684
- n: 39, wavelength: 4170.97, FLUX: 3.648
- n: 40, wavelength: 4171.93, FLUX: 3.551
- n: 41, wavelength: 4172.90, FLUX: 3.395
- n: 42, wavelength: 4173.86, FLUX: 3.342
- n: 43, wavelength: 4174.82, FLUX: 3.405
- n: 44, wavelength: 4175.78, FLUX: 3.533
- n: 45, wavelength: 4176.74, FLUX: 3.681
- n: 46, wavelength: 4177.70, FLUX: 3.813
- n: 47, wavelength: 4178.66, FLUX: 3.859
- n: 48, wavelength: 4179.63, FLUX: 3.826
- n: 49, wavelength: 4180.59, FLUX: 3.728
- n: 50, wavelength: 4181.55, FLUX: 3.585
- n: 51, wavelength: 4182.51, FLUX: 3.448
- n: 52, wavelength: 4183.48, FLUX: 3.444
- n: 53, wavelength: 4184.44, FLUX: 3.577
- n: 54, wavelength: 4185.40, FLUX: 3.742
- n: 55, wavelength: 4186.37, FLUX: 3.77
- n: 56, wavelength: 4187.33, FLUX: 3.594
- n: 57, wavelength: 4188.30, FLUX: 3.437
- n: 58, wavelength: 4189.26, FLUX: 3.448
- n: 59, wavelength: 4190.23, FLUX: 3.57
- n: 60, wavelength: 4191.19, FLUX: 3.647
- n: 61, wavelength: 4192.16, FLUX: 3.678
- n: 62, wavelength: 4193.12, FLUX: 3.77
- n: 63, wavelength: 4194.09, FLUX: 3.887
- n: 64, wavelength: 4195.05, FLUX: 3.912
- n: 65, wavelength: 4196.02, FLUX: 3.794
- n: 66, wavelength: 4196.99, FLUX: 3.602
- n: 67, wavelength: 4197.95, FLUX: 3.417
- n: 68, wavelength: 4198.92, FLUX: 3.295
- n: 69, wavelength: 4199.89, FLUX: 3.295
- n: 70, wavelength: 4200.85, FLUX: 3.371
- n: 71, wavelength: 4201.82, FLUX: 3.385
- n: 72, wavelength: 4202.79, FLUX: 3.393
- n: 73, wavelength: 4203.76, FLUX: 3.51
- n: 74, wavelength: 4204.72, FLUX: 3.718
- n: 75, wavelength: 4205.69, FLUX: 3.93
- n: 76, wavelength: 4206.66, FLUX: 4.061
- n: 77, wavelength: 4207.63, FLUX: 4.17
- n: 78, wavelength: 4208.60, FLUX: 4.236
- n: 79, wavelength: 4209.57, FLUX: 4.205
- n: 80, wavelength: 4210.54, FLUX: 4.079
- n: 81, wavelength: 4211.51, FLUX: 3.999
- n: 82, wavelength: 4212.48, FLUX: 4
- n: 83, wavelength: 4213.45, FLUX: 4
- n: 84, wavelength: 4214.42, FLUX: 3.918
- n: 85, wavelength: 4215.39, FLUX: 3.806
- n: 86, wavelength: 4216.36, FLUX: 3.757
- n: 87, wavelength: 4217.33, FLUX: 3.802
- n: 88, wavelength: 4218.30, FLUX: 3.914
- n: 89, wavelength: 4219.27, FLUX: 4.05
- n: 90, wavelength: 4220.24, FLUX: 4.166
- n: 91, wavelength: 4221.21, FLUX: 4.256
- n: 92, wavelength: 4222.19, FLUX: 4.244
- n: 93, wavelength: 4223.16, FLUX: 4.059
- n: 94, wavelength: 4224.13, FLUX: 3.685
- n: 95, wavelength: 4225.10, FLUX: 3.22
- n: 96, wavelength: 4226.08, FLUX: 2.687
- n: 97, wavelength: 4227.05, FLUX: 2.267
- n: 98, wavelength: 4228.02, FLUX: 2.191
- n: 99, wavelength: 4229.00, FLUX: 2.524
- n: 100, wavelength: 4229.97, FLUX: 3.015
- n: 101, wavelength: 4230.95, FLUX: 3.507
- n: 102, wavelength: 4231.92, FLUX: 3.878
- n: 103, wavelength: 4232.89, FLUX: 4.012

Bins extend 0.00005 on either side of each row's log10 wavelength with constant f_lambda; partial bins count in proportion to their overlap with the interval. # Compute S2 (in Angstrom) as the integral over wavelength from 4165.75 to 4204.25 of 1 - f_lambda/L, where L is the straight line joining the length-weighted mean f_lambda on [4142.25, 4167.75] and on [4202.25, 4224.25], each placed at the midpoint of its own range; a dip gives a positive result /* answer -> 2.2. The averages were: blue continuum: 3.69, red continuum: 3.96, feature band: 3.61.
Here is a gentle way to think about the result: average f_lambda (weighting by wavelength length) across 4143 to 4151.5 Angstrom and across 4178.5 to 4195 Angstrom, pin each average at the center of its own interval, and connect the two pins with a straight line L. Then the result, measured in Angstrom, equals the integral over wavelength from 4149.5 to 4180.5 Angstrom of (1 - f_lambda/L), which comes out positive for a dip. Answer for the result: -2.4 Angstrom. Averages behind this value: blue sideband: 3.35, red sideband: 3.65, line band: 3.76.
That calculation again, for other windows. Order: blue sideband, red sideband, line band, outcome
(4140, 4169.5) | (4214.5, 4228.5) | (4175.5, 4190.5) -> 0.1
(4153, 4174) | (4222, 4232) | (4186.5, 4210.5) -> -1.7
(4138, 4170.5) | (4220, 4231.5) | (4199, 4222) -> -3.2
